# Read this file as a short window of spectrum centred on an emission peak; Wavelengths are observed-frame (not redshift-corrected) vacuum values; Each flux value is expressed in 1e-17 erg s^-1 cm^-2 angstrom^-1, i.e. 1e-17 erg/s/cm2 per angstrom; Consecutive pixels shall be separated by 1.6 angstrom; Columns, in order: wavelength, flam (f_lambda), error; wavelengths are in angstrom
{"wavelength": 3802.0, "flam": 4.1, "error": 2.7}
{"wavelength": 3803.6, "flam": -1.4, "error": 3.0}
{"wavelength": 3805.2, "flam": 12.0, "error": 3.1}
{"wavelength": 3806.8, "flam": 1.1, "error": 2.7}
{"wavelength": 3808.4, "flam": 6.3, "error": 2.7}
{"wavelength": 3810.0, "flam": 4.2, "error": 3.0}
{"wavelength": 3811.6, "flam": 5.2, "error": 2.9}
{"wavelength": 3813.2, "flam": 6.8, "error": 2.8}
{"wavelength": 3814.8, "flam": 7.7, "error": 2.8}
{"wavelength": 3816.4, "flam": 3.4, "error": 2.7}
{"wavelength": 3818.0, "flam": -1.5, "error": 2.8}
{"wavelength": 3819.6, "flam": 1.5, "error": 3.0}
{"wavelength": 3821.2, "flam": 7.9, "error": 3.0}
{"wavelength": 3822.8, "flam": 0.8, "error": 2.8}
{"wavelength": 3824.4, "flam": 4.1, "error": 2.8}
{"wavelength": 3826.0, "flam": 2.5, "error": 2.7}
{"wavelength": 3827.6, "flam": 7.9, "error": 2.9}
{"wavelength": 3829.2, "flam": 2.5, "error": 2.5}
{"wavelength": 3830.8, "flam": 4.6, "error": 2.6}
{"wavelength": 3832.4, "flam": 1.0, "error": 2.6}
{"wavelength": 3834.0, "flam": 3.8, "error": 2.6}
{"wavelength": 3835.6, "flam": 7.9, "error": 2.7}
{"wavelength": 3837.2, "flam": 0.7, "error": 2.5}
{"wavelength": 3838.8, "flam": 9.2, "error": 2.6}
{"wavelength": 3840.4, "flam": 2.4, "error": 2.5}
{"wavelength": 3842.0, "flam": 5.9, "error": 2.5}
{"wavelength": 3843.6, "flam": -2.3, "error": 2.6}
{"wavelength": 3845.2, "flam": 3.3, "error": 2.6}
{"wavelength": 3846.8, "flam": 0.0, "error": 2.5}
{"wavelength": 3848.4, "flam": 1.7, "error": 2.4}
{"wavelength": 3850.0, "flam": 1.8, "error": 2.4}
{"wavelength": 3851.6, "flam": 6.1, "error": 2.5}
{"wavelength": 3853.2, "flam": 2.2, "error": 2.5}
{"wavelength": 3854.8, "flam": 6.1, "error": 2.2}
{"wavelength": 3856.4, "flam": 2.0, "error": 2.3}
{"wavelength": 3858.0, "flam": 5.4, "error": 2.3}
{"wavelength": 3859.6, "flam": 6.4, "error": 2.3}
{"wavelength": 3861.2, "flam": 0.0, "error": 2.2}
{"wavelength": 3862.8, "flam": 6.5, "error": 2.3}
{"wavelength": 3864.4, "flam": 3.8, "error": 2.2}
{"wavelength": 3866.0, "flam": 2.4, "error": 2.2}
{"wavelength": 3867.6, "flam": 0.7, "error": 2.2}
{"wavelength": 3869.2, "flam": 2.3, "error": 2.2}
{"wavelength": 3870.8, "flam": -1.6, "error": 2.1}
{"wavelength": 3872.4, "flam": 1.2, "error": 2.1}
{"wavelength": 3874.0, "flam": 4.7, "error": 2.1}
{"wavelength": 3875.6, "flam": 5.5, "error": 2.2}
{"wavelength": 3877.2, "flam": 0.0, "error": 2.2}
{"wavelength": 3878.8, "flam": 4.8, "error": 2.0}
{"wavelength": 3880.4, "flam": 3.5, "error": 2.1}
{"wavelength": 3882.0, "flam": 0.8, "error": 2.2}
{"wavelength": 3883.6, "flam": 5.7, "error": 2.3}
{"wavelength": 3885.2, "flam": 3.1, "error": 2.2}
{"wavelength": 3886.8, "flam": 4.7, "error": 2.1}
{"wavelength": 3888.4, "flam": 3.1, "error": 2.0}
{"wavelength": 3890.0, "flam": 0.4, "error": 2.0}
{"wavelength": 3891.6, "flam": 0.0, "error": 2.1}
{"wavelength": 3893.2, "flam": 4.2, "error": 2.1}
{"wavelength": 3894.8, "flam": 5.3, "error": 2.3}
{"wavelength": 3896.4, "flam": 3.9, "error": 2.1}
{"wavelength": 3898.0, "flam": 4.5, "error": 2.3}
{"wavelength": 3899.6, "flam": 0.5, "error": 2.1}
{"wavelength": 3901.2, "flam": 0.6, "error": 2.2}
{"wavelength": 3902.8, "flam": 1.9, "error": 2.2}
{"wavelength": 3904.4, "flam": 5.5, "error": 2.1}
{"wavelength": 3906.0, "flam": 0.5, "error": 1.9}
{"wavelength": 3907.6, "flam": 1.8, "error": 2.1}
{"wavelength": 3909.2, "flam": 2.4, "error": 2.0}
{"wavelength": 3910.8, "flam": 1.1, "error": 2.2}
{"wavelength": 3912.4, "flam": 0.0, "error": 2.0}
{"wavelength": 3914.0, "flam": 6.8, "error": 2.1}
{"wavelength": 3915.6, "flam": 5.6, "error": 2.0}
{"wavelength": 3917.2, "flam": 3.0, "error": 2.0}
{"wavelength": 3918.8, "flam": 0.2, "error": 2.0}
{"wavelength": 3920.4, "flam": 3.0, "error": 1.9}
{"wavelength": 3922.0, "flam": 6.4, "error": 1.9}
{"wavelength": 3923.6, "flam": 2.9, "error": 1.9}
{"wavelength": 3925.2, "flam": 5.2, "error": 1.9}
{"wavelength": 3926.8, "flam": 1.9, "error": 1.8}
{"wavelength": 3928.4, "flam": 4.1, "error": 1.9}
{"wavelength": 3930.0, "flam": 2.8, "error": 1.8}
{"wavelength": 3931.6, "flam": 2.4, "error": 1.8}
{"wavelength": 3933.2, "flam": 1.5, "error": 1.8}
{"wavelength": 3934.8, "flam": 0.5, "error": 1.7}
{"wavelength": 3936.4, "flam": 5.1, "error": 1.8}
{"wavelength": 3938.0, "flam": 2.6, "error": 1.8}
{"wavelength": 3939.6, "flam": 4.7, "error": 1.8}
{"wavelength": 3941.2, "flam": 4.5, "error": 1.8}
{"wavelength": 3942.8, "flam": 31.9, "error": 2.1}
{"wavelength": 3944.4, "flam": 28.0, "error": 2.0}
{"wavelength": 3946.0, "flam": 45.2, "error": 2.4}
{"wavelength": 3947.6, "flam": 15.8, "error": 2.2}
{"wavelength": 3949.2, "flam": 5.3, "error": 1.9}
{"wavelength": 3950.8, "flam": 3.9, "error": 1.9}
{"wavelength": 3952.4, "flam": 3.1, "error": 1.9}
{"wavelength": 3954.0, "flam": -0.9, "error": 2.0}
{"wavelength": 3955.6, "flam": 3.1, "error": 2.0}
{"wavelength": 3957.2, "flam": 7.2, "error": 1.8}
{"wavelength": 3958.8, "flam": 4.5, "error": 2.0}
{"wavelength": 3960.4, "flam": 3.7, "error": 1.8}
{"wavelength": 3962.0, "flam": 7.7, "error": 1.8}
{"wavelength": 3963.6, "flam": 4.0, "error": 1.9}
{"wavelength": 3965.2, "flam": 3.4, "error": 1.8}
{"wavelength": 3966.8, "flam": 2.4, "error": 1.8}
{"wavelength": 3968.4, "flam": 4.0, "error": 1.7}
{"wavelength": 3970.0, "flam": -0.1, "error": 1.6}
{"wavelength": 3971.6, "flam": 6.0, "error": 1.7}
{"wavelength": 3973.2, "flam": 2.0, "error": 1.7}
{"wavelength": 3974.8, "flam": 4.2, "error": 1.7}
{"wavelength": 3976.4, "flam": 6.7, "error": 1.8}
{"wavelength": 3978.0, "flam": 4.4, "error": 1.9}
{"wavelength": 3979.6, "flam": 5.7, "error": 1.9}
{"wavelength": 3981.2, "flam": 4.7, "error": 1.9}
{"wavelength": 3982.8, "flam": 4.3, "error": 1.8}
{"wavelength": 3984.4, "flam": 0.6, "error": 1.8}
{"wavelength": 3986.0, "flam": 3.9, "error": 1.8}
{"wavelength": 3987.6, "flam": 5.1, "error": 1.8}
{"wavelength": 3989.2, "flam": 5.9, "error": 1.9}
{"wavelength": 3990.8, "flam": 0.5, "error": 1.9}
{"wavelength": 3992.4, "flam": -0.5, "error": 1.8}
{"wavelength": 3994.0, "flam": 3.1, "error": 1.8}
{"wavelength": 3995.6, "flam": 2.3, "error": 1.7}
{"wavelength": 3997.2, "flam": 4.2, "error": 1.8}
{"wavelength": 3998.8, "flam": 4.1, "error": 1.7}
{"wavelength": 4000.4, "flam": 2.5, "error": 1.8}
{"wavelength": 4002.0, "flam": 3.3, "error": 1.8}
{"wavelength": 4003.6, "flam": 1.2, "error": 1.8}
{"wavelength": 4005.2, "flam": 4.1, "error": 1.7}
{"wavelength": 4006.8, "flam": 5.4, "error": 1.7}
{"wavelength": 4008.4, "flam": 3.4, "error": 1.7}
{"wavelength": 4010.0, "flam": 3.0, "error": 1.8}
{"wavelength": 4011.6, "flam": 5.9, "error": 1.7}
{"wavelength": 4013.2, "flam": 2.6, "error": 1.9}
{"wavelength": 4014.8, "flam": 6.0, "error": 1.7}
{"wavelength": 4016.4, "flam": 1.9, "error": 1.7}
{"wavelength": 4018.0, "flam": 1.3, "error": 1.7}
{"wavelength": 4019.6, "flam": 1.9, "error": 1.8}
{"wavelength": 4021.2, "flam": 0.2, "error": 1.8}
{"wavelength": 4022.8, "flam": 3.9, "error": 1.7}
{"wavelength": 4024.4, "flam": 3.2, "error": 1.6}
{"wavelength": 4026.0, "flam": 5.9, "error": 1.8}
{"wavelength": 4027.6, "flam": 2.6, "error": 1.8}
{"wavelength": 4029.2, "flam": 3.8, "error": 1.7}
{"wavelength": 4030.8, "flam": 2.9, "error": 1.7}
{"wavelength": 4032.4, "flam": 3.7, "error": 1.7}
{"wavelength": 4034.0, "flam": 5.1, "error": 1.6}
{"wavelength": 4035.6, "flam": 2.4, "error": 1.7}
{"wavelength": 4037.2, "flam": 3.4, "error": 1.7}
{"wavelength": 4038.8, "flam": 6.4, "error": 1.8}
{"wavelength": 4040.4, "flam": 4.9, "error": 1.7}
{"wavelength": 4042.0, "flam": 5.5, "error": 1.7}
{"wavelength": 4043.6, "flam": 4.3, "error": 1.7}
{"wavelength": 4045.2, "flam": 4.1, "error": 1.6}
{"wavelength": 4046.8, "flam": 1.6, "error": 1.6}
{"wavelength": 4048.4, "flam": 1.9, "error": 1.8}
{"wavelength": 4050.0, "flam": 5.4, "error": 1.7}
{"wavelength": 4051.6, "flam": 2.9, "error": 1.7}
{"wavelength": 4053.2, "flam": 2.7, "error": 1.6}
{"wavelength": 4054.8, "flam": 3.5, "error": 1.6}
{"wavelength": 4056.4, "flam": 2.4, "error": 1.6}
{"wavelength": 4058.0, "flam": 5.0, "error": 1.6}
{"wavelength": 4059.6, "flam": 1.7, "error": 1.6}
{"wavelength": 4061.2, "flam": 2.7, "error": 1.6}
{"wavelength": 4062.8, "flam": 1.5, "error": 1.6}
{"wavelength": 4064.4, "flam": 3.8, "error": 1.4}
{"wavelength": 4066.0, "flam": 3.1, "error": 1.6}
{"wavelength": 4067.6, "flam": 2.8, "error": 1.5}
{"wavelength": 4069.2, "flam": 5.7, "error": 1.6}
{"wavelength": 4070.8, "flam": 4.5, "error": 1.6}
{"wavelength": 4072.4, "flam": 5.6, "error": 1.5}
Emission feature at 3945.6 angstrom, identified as [O II]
